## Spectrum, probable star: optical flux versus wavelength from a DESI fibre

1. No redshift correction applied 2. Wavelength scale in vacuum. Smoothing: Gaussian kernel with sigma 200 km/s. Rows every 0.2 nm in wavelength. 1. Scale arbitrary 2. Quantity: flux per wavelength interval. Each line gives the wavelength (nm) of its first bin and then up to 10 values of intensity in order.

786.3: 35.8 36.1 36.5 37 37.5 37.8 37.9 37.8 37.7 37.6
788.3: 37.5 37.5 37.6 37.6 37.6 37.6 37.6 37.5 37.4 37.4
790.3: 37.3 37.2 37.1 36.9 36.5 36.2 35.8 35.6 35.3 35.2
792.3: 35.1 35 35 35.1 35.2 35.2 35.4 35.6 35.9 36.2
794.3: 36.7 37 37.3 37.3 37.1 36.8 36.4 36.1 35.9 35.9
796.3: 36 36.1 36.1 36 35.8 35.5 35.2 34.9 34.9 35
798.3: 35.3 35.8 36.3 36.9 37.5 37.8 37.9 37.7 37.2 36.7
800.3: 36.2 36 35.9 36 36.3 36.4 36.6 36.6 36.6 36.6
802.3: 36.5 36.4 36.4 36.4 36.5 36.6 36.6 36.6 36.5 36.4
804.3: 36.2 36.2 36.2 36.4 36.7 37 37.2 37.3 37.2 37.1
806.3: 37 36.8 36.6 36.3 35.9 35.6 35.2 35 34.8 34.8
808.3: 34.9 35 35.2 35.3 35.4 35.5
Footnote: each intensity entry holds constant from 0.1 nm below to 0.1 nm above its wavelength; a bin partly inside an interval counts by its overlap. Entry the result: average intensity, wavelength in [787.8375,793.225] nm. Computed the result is 36.6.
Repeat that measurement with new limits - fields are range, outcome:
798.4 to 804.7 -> 36.6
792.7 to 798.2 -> 35.9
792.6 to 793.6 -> 35.2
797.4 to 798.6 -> 35.2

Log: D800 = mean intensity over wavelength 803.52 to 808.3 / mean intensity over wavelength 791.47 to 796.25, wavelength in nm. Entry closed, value 1.01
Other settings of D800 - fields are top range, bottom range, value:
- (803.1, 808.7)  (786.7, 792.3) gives 0.98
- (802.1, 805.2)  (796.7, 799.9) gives 1.01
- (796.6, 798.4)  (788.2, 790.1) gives 0.94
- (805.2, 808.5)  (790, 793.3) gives 1.00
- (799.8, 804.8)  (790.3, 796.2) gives 1.01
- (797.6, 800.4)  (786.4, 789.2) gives 0.97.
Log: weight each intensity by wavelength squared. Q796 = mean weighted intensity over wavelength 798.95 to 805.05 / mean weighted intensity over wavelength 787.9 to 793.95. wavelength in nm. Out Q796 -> 1.03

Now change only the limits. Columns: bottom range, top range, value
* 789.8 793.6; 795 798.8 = 1.01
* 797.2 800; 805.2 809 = 1.01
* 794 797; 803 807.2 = 1.03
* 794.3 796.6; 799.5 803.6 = 1.02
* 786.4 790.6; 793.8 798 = 0.98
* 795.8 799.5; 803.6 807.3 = 1.04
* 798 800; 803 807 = 1.01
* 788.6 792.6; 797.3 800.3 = 1.01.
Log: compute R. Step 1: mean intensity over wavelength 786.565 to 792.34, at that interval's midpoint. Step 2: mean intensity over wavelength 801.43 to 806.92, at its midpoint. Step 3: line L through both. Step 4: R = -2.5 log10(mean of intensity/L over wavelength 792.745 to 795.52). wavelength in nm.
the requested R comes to 0.02 mag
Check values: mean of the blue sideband 37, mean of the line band 36.2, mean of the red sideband 36.6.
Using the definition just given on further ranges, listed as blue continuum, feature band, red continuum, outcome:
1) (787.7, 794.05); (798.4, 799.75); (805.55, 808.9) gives -0.026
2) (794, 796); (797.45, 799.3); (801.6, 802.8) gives 0.022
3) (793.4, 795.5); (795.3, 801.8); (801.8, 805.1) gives 0.008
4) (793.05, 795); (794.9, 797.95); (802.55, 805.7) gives 0.009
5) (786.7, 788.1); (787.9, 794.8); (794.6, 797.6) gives 0.013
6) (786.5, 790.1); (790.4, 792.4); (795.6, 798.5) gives 0.022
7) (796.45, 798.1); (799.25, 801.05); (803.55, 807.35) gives -0.026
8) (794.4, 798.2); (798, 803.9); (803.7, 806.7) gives -0.004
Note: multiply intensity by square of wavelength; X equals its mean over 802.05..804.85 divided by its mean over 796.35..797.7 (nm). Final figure 1.04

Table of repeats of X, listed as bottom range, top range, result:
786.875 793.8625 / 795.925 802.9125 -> 1.01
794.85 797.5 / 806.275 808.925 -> 1.01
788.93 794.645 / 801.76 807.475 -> 1.04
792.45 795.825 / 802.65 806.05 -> 1.04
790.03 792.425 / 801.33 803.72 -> 1.04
